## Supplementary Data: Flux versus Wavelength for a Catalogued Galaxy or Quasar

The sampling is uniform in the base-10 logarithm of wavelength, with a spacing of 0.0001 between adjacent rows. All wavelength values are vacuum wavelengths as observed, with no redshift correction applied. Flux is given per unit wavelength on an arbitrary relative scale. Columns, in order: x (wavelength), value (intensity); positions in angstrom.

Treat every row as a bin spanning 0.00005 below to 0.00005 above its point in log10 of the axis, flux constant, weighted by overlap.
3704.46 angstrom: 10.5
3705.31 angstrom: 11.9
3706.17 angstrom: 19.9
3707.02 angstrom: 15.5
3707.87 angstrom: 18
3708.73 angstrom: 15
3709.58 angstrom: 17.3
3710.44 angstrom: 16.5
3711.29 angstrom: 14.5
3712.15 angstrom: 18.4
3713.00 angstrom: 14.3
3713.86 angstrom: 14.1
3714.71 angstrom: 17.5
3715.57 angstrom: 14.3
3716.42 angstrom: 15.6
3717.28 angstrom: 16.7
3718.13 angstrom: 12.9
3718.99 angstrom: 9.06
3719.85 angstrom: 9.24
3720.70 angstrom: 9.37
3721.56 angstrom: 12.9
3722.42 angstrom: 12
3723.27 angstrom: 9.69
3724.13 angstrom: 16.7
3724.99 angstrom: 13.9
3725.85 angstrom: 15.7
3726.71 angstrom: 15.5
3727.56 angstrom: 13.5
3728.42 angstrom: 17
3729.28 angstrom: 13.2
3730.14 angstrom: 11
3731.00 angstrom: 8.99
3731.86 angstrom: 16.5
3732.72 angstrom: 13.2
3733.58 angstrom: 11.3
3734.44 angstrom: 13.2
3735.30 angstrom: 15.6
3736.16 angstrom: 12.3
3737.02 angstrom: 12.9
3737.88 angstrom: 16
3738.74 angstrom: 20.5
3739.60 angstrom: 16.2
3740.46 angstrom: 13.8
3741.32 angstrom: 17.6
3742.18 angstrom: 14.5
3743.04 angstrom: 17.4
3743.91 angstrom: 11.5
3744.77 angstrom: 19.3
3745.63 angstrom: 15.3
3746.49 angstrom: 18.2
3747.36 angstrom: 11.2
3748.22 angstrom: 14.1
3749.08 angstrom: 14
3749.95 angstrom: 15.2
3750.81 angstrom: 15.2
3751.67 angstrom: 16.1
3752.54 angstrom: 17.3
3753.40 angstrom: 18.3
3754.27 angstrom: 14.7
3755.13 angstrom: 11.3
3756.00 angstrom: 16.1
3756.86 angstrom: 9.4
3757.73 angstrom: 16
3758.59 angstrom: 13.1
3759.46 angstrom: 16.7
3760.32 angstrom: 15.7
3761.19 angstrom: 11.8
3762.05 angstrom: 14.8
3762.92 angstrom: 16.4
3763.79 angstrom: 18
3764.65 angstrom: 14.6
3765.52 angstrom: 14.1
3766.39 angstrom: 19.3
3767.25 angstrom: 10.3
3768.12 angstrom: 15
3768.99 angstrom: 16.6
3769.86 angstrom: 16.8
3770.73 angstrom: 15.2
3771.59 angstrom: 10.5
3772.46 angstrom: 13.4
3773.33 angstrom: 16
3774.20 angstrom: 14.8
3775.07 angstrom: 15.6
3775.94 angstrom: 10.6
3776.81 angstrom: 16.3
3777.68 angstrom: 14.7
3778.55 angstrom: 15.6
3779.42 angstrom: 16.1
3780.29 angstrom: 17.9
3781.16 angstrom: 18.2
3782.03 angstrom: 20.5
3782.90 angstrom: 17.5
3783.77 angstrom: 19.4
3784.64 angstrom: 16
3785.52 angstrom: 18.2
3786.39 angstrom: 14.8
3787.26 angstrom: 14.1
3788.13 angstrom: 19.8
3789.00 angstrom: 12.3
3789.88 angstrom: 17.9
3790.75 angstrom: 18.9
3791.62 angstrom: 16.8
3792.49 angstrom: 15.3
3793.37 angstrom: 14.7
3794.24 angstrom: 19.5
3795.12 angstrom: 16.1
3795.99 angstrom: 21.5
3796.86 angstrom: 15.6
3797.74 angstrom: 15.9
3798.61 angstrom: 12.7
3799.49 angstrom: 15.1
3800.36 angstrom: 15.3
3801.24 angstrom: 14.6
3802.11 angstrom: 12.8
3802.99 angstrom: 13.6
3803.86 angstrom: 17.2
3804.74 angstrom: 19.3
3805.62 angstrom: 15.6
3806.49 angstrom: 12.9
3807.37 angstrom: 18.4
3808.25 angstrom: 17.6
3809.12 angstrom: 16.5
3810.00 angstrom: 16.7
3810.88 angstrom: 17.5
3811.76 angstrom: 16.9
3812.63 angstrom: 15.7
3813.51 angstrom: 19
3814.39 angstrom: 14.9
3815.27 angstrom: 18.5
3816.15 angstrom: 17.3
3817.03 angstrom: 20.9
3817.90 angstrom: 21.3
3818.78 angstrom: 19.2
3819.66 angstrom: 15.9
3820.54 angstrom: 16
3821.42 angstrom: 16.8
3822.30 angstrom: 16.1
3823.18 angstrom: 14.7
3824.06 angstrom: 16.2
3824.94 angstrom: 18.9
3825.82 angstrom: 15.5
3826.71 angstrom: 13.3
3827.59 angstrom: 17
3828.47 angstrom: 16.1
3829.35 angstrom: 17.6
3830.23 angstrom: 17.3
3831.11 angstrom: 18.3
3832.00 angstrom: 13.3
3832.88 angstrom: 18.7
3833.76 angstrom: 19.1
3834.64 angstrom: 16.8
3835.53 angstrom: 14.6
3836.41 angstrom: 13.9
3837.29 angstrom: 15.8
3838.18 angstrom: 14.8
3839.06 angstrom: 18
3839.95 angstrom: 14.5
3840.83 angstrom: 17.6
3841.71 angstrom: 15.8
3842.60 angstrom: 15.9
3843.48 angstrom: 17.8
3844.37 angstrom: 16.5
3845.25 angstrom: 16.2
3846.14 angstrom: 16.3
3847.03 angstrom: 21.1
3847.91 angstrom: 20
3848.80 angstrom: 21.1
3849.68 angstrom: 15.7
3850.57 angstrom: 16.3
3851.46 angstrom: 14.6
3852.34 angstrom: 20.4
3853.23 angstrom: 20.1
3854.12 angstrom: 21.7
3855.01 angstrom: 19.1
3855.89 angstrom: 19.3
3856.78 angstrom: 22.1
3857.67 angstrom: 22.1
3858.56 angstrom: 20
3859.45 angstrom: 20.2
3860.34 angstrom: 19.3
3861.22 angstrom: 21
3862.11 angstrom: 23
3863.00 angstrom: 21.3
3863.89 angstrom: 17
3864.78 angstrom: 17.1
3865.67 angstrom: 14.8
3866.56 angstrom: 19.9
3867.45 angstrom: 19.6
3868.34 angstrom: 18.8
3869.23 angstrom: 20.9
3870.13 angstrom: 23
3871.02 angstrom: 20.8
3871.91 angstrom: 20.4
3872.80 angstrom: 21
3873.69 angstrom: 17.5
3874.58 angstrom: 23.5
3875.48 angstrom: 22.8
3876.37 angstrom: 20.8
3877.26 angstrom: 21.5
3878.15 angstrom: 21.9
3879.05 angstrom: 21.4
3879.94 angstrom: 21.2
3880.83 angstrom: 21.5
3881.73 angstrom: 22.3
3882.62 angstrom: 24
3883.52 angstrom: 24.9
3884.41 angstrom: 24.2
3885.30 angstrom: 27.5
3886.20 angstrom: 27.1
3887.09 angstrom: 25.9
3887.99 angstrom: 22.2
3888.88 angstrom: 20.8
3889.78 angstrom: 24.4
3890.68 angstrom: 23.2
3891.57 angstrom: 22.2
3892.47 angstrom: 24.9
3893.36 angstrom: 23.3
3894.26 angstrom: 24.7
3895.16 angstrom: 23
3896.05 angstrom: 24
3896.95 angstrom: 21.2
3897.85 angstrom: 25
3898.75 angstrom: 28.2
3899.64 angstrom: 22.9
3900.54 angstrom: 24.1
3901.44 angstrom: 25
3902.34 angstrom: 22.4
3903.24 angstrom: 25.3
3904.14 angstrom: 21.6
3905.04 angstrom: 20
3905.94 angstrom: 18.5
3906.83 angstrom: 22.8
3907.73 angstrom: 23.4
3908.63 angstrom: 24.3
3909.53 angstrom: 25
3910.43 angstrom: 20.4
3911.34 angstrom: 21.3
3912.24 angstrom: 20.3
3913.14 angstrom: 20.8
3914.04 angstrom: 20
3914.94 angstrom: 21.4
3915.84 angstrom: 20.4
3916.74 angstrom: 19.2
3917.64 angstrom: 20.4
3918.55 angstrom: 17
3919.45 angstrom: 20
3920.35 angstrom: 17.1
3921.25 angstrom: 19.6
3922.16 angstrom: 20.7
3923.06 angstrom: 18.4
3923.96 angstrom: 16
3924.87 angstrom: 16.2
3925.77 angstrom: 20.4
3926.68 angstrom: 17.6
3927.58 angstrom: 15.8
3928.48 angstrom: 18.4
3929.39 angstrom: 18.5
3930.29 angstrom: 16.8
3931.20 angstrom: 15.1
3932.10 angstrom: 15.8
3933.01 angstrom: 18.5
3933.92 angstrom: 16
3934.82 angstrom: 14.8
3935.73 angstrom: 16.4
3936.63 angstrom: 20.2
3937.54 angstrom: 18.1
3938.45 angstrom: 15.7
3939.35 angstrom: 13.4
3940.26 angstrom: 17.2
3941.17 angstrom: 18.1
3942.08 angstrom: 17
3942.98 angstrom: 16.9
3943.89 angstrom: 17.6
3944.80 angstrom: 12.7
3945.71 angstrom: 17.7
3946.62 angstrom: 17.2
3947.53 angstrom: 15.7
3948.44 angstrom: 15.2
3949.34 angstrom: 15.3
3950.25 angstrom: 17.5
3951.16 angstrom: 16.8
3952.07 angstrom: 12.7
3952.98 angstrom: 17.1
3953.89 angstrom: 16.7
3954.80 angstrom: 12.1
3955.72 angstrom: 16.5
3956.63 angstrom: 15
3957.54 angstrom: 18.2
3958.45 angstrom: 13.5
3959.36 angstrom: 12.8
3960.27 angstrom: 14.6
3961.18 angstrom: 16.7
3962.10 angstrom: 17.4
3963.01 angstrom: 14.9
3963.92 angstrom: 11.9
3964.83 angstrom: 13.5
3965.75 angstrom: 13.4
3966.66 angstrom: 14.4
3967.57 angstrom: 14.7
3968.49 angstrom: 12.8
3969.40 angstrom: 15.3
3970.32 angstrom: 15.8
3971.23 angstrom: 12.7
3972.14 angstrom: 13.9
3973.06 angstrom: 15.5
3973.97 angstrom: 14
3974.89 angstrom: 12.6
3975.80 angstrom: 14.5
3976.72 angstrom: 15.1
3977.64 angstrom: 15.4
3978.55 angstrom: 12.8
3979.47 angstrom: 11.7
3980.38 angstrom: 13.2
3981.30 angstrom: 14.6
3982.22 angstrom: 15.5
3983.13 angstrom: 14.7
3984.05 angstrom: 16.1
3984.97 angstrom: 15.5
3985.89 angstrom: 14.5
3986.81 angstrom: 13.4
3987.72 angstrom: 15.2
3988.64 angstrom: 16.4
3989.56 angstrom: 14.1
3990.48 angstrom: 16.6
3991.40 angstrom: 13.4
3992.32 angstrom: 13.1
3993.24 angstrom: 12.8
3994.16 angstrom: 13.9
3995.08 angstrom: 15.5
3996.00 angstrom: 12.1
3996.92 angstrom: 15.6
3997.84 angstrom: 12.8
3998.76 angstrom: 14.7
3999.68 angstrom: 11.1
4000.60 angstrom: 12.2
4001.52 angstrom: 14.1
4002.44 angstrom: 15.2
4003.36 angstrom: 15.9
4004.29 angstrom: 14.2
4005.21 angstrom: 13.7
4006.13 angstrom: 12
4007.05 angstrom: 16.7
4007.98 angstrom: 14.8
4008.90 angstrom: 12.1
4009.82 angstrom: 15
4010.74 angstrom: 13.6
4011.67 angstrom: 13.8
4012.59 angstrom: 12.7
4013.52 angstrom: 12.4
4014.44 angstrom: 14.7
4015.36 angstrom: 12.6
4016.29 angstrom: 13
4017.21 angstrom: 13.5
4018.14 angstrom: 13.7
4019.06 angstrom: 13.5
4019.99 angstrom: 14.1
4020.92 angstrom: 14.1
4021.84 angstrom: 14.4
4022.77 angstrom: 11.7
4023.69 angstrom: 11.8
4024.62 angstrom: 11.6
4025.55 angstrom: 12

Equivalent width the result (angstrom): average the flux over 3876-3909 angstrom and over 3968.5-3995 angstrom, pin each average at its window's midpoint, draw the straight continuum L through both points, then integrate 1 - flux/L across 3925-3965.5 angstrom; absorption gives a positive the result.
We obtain 4.2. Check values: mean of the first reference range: 23.3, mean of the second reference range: 14.4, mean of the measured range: 16.1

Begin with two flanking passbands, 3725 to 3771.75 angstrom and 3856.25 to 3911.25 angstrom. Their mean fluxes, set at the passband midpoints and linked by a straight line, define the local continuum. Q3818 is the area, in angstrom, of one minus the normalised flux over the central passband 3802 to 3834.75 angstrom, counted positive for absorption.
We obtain 3.1 angstrom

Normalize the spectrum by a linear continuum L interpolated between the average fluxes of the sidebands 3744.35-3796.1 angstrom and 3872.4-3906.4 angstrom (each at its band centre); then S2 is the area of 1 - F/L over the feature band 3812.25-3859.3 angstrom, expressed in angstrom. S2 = 5.36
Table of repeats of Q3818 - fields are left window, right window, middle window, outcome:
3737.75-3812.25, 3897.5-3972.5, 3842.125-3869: -3.5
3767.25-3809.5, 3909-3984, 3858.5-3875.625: -4.1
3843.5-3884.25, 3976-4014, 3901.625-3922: -3.5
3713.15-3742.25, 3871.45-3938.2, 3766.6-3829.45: 1.7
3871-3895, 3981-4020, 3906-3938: 1.5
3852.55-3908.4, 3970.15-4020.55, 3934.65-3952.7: 1.3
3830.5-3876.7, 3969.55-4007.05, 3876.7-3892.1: -5.0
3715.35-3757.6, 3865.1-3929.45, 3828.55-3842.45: 1.7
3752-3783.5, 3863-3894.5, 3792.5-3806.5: 1.1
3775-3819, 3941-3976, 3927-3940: -1.1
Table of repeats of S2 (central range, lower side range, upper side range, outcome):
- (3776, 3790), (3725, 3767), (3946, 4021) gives -1.8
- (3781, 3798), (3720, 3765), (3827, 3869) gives -1.1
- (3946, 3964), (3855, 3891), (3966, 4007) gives 0.8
